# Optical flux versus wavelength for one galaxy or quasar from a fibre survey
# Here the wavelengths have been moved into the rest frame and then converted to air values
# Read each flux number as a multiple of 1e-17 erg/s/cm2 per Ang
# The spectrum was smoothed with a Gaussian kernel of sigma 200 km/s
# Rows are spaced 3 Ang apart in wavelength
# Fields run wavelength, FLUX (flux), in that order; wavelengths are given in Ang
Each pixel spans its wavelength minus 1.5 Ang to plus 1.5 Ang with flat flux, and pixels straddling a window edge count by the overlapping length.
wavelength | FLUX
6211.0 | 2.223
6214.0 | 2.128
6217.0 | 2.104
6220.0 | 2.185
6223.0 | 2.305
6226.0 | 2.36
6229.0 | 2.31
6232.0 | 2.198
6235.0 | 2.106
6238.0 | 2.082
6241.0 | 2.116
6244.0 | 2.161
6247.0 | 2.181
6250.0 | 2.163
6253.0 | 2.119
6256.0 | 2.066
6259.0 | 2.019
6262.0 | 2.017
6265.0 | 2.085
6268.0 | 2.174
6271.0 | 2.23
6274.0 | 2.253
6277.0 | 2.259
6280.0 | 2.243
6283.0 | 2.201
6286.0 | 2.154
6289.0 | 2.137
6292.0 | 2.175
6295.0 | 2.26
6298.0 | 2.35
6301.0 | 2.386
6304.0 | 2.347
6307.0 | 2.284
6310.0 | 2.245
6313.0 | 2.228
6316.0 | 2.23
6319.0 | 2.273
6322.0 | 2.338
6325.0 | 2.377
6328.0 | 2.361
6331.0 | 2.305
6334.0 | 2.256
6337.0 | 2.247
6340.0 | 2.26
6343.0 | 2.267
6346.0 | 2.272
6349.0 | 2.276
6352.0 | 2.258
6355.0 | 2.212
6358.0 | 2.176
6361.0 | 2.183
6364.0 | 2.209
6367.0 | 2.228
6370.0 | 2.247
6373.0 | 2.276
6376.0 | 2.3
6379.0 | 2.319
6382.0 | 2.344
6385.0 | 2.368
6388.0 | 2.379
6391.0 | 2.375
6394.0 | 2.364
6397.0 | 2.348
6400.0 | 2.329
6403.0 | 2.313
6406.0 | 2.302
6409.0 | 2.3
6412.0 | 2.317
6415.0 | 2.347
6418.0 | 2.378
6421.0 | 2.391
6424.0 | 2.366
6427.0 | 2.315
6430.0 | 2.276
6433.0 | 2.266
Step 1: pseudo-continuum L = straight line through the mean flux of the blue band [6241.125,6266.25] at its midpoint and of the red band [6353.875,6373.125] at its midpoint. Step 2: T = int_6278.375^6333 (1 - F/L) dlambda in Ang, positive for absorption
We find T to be -2.9 Ang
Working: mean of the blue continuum 2.1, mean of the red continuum 2.21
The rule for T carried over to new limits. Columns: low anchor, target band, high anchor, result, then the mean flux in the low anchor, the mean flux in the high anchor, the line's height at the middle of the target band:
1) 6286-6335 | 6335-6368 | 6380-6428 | 1.1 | 2.28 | 2.35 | 2.31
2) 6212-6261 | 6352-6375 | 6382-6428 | 0.8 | 2.16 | 2.35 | 2.3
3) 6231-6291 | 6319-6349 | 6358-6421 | -0.7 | 2.15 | 2.31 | 2.24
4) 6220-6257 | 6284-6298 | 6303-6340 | 0.3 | 2.18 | 2.29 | 2.25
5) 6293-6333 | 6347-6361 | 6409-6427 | 0.6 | 2.3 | 2.35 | 2.32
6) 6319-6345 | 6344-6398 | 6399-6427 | 0.8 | 2.3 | 2.34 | 2.32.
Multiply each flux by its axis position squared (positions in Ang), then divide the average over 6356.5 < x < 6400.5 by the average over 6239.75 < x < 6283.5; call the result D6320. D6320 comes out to 1.1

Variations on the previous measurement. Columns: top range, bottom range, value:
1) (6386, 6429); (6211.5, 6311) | 1.12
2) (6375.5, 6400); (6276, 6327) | 1.07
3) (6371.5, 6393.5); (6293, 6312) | 1.04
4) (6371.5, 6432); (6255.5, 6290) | 1.13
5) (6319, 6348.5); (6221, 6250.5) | 1.08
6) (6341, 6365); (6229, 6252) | 1.07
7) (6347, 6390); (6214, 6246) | 1.08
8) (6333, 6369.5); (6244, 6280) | 1.07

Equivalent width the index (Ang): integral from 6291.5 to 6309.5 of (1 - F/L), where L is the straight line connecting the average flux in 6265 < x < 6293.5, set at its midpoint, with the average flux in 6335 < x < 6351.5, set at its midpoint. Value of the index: -0.7 Ang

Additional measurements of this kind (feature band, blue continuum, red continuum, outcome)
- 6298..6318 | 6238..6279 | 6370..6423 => -0.7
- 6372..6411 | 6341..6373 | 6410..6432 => -0.7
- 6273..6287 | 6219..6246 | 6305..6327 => 0.2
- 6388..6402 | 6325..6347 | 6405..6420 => -0.2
